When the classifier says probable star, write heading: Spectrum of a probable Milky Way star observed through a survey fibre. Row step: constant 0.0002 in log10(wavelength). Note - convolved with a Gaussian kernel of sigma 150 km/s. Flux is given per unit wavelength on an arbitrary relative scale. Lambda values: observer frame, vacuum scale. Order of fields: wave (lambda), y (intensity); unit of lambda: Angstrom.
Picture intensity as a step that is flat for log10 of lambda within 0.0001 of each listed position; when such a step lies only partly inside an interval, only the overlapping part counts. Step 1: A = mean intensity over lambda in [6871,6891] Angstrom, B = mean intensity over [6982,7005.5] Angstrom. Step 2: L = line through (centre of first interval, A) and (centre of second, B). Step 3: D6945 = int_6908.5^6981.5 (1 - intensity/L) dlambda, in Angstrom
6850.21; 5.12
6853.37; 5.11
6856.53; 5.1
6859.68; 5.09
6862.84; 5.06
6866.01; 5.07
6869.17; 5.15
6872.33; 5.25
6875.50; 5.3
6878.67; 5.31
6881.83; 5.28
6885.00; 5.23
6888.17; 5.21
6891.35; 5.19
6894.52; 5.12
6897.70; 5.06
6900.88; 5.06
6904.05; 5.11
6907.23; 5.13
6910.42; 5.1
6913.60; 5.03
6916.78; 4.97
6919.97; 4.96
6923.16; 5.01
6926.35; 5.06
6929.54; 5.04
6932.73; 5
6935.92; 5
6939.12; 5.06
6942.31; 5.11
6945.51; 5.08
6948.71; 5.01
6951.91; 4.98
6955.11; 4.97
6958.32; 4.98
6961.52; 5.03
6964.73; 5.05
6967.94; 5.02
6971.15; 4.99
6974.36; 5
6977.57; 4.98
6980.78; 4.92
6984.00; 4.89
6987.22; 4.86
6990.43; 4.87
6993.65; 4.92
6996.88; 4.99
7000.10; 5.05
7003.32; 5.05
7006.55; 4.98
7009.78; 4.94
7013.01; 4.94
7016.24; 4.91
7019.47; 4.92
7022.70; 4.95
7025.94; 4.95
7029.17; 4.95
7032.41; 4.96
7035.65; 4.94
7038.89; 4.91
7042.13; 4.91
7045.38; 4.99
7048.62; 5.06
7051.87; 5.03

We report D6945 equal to 0.9 Angstrom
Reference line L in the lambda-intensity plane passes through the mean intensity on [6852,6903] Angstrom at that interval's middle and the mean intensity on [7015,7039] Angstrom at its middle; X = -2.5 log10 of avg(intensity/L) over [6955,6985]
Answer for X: 0.01 mag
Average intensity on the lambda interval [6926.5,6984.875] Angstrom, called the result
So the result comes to 5.01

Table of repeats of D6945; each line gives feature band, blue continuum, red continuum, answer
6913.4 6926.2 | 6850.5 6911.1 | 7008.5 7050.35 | 0.3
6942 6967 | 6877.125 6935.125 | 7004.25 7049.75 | 0.1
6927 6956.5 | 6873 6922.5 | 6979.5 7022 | 0.1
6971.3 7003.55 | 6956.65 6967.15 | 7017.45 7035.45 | 0.2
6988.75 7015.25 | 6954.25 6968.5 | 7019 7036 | 0.0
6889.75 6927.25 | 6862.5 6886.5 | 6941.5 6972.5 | 0.5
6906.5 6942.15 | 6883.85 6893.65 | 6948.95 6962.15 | 0.4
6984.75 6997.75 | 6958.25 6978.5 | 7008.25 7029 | 0.2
